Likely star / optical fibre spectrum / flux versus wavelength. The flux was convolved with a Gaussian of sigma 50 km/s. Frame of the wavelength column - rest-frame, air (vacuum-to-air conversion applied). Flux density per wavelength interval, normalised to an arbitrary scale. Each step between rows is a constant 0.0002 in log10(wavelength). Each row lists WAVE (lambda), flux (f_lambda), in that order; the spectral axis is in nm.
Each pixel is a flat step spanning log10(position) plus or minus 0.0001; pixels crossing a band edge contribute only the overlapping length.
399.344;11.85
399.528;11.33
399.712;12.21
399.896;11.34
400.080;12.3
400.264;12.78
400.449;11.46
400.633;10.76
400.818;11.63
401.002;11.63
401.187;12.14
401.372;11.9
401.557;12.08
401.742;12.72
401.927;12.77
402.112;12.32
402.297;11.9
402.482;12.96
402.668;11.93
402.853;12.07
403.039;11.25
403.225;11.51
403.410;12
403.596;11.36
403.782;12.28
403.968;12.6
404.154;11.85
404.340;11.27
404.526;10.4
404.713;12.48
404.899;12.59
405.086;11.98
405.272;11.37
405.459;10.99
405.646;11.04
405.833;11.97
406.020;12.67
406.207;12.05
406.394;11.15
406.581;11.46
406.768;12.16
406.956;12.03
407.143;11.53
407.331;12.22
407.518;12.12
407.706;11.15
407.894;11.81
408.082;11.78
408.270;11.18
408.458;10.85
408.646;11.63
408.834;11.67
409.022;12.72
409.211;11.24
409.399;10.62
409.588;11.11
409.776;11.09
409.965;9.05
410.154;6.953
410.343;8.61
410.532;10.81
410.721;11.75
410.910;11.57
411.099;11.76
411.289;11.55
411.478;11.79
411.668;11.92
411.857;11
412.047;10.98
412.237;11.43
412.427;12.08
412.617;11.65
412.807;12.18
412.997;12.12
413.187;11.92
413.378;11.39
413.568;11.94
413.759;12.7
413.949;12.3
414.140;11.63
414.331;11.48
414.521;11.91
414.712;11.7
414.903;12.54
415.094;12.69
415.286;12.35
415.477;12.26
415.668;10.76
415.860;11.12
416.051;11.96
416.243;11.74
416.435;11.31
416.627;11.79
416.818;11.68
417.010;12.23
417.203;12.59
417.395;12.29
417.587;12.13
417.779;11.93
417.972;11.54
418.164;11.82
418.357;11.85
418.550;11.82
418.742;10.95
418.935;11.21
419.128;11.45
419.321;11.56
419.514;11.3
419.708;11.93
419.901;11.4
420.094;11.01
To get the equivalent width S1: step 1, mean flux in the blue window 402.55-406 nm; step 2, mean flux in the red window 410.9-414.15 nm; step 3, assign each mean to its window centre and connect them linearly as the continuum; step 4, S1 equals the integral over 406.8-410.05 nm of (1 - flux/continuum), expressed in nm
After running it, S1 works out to 0.09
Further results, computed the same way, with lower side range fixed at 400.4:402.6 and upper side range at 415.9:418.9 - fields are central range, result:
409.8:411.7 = 0.216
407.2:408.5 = 0.036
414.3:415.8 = -0.014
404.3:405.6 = 0.045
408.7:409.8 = 0.045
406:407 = 0.009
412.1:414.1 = -0.011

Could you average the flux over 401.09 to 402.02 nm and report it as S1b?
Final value 12.3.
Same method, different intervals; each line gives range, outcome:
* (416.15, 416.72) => 11.6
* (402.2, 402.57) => 12.4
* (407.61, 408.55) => 11.3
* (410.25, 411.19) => 10.9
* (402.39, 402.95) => 12.3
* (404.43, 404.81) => 11.5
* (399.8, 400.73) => 11.7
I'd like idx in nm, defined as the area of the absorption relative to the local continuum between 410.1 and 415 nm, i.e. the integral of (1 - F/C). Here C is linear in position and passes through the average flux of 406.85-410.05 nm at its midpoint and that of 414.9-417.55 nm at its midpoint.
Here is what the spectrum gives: 0.08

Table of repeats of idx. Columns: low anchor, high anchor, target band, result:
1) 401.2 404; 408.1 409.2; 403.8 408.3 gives 0.02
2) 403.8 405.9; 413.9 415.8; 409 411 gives 0.24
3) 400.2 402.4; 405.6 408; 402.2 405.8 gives 0.04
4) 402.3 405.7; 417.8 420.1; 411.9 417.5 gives -0.14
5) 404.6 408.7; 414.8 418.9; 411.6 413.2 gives 0.02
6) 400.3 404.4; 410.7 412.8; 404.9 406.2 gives 0.01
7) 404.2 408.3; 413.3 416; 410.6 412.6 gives 0.05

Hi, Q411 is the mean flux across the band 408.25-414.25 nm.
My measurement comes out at 11.3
